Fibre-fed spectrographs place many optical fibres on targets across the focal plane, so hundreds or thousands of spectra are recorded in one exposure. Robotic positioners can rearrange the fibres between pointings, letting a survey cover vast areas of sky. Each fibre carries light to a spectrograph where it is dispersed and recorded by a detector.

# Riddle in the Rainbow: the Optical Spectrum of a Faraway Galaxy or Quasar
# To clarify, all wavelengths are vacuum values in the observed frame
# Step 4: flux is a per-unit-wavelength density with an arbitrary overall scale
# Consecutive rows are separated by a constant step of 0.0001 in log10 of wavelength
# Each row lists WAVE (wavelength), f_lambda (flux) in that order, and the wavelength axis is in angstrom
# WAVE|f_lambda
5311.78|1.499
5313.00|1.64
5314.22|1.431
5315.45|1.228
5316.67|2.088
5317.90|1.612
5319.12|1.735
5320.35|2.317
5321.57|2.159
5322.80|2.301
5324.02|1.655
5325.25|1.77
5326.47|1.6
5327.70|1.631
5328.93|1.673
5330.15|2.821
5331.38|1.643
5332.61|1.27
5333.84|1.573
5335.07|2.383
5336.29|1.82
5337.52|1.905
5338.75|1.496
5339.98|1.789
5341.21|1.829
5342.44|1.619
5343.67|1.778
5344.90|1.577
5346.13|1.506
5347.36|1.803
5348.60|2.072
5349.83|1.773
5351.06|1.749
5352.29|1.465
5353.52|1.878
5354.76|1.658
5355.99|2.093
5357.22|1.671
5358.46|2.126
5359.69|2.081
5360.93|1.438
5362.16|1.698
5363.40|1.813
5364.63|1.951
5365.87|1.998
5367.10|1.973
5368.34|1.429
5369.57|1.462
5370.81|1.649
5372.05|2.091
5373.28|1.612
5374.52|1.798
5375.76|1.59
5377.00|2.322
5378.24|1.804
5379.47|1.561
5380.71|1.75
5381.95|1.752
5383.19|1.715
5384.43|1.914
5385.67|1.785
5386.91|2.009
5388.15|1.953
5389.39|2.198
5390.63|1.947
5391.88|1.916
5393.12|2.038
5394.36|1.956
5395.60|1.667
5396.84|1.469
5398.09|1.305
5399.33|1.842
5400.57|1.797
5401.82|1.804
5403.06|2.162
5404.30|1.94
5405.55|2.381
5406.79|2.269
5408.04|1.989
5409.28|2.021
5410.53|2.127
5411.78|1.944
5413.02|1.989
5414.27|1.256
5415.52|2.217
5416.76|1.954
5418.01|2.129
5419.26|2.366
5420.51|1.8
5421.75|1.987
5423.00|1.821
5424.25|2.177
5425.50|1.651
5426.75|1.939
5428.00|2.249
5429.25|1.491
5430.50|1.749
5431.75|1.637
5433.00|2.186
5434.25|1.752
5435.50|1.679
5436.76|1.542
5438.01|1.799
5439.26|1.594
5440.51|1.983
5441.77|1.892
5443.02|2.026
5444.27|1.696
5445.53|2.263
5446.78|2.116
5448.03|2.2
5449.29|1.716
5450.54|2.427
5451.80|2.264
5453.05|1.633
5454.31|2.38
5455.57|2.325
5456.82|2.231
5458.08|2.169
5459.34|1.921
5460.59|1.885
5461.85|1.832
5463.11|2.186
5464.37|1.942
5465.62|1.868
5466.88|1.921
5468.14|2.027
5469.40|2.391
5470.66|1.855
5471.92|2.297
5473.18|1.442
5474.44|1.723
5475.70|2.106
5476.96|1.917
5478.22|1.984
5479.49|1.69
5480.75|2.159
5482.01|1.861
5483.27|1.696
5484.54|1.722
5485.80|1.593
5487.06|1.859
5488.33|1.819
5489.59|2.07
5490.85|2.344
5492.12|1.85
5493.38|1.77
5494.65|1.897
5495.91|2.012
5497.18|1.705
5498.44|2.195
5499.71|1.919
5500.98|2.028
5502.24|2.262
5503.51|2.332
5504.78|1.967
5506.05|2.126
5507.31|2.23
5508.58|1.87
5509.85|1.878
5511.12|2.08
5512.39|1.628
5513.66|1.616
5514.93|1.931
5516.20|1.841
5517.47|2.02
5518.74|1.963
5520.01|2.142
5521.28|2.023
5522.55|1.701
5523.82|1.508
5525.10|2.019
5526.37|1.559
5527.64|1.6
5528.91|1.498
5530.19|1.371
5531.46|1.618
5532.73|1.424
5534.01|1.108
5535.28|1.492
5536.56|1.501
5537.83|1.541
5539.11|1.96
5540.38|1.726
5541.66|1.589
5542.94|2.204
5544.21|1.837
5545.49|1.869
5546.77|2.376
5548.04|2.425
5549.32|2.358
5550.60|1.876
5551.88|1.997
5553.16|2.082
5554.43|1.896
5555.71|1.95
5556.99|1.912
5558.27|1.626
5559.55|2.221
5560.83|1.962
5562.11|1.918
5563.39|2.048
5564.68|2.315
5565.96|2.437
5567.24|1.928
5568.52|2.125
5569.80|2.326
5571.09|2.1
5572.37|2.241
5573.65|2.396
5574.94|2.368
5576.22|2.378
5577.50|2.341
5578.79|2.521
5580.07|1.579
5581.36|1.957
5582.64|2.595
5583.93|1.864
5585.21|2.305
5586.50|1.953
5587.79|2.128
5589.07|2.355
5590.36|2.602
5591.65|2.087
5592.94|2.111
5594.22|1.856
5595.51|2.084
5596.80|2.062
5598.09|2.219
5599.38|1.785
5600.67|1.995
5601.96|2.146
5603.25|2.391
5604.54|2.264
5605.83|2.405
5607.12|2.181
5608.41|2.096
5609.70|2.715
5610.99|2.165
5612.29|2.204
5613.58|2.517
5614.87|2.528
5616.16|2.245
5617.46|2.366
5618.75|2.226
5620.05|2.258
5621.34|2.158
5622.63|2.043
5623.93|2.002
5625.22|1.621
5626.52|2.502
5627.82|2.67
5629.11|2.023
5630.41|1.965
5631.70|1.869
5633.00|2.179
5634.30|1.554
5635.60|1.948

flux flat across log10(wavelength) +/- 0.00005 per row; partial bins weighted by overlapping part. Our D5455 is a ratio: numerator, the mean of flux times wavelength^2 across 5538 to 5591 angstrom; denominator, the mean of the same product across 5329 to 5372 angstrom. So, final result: 1.3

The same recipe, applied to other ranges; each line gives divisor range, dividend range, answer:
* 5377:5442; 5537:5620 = 1.21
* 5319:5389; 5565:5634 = 1.32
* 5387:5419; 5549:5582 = 1.15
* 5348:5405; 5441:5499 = 1.12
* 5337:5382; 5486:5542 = 1.09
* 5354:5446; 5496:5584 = 1.10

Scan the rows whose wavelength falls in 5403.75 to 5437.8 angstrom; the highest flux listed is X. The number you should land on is 2.381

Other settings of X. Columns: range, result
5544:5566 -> 2.437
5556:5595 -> 2.602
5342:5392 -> 2.322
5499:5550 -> 2.425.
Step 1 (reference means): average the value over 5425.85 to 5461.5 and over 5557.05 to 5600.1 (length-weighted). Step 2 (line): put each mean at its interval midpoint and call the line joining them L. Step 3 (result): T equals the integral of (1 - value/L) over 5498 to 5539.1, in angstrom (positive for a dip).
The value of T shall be 4.9 angstrom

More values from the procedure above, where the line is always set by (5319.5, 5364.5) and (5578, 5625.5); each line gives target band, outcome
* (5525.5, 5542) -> 4.30 angstrom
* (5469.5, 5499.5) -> 1.71 angstrom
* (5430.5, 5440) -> 1.00 angstrom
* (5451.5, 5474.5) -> -0.36 angstrom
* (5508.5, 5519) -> 0.98 angstrom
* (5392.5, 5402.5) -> 0.84 angstrom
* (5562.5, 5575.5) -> -0.51 angstrom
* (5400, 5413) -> -0.90 angstrom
